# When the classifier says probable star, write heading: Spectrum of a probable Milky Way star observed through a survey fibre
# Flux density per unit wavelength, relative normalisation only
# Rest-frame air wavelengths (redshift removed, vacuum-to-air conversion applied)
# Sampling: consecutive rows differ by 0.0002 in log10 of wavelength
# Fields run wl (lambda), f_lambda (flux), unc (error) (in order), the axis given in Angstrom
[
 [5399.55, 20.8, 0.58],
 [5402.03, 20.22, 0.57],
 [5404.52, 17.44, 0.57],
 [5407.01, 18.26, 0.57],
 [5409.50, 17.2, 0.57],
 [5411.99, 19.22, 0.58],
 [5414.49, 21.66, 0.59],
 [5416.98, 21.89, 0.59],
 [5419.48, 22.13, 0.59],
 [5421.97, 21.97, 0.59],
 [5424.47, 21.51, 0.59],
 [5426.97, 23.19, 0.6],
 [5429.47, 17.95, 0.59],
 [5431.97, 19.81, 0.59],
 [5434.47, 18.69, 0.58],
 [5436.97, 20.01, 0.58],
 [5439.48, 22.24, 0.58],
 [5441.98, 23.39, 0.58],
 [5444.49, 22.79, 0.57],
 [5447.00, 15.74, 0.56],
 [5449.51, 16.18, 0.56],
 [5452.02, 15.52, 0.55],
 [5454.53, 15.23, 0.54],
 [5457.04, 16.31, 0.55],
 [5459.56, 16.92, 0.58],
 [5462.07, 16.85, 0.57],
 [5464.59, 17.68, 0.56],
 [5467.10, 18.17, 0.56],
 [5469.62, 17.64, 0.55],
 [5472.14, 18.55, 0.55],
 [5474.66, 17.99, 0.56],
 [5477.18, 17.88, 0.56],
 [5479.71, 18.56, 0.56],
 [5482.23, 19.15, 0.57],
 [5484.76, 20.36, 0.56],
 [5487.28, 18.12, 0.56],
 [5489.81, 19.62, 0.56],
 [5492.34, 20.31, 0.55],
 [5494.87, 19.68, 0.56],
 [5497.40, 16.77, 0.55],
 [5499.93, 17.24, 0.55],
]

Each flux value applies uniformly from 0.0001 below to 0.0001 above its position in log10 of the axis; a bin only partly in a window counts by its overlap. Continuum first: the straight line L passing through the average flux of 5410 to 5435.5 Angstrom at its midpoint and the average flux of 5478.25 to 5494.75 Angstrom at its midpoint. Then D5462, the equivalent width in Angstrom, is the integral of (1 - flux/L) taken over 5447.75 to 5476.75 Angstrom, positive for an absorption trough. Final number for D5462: 4.2 Angstrom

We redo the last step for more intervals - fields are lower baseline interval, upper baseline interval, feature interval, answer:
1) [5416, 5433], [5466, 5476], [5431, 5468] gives 2.27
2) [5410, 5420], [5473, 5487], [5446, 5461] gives 2.75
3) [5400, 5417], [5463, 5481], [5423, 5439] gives -1.23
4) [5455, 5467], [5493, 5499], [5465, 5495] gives -1.75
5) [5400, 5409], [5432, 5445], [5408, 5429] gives -1.26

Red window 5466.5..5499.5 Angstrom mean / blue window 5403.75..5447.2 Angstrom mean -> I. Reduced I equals 0.91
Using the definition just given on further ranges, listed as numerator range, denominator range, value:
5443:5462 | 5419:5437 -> 0.82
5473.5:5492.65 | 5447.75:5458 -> 1.20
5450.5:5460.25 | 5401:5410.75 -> 0.87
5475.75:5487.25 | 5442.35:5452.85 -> 1.04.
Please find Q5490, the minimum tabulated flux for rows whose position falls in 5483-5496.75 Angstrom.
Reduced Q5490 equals 18.12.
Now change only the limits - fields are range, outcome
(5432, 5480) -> 15.23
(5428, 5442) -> 17.95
